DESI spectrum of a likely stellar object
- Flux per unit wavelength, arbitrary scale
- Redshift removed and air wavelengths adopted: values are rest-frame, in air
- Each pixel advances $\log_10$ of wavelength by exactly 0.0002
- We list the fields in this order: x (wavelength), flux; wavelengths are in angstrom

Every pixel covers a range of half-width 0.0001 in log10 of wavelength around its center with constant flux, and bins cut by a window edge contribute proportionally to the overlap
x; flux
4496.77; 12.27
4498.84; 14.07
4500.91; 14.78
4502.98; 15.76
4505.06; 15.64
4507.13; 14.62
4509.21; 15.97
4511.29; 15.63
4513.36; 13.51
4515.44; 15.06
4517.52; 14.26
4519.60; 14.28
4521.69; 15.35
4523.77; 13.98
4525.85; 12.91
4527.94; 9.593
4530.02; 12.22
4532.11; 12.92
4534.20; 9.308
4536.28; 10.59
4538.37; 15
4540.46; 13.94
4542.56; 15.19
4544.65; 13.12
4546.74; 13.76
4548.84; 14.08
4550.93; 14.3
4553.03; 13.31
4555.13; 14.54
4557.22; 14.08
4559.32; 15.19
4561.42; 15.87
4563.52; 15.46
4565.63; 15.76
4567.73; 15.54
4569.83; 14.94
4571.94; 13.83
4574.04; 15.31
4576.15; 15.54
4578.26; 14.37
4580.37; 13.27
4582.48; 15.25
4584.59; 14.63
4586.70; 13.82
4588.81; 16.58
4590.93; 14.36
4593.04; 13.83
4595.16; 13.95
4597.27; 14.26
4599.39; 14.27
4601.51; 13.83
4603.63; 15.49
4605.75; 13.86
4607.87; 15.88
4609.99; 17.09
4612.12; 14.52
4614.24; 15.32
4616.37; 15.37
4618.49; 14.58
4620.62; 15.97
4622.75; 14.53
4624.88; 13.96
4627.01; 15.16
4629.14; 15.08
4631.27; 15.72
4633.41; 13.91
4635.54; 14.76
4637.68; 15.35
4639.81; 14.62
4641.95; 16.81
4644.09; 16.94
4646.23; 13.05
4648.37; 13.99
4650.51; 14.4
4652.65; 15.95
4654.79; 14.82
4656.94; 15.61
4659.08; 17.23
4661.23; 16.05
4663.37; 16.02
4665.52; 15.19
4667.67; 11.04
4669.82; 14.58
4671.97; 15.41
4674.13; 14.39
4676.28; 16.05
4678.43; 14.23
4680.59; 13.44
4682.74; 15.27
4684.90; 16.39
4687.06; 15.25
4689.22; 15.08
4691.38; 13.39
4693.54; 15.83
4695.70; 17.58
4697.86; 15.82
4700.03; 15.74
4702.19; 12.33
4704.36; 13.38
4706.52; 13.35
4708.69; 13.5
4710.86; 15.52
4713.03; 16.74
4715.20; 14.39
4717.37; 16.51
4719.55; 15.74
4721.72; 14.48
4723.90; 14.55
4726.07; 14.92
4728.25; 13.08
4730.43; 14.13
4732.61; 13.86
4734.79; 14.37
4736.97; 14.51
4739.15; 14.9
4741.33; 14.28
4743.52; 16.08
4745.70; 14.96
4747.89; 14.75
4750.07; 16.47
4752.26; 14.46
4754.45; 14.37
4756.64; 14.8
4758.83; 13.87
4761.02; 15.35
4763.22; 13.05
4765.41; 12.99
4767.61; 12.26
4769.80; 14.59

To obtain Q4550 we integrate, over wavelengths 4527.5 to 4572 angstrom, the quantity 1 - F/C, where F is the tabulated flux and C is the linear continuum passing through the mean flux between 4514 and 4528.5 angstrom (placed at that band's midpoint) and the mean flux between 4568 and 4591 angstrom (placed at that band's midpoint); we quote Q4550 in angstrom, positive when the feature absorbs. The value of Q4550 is 1.4 angstrom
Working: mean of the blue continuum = 13.8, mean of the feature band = 13.8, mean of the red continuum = 14.8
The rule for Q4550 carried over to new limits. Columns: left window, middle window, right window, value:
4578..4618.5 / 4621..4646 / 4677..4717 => -0.6 angstrom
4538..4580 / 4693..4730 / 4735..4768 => -0.9 angstrom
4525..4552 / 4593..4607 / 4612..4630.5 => 0.2 angstrom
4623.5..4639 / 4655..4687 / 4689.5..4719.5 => -0.3 angstrom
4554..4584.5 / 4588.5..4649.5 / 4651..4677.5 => 0.6 angstrom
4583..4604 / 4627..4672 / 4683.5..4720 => -0.8 angstrom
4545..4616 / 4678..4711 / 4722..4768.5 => -0.6 angstrom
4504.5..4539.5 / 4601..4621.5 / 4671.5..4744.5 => -1.5 angstrom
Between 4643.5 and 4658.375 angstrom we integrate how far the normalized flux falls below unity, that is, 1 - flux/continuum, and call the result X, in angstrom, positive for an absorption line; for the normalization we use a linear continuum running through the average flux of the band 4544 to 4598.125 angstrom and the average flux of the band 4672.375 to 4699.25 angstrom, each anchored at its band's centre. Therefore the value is 0.1 angstrom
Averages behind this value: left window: 14.6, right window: 15.2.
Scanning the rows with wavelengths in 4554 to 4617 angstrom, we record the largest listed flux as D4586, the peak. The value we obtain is 17.09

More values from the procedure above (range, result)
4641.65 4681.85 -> 17.23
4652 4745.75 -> 17.58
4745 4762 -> 16.47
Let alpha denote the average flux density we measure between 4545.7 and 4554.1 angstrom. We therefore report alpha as 13.9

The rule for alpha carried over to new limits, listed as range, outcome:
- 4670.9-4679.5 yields 15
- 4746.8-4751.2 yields 15.6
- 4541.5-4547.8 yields 14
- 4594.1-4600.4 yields 14.2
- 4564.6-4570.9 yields 15.4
